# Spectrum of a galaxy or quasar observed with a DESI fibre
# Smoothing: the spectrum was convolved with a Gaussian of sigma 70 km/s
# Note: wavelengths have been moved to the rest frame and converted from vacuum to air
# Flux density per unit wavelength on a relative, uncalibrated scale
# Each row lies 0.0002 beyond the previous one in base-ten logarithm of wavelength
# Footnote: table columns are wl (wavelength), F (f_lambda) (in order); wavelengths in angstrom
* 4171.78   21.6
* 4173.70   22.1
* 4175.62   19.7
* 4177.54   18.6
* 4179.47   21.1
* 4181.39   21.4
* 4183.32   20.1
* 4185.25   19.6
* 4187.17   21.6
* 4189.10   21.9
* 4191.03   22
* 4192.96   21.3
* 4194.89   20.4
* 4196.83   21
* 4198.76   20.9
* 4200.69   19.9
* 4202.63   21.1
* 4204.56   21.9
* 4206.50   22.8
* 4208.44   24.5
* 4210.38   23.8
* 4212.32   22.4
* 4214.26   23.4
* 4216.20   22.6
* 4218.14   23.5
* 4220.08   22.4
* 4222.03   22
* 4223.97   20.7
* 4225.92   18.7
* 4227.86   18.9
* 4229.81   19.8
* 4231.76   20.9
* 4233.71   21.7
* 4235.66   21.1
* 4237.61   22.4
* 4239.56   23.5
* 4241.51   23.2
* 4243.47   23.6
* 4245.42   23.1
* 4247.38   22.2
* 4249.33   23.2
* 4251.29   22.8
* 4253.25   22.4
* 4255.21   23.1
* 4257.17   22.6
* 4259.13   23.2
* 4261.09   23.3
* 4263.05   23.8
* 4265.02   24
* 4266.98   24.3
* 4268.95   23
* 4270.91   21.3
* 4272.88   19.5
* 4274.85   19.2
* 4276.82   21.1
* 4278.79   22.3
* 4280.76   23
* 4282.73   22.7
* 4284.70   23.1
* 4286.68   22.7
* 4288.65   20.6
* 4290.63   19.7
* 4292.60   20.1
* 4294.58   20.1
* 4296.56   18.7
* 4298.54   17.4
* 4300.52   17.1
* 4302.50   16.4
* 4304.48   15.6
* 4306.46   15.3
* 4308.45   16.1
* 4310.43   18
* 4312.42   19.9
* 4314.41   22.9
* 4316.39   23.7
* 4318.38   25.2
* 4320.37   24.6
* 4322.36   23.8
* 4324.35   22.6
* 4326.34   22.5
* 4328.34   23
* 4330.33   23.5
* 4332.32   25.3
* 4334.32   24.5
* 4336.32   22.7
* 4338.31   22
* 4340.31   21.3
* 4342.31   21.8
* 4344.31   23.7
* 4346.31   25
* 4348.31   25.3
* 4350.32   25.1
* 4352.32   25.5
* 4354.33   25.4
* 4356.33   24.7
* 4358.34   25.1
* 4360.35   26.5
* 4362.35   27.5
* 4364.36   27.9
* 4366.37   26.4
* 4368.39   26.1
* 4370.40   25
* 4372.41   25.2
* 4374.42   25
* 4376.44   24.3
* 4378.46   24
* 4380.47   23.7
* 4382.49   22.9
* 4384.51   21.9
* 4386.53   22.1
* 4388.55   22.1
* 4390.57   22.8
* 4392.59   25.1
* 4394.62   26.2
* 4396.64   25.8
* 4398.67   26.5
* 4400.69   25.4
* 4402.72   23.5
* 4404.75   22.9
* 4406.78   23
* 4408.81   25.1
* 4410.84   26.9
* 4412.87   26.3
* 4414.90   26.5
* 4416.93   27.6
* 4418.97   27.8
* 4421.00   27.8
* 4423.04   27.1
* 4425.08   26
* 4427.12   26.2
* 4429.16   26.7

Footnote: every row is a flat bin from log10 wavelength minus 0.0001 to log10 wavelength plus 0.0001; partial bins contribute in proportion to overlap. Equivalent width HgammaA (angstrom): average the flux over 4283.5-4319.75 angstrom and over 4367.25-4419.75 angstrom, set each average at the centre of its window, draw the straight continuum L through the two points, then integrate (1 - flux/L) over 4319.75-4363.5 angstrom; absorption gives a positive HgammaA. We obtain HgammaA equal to -4.6 angstrom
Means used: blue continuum 19.7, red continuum 24.7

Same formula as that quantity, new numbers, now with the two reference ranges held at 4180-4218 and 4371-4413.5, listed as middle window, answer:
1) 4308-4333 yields 0.9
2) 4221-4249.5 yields 0.8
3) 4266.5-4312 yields 6.1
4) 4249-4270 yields -0.6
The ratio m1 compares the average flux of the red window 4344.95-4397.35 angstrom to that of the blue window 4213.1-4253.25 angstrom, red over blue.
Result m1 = 1.1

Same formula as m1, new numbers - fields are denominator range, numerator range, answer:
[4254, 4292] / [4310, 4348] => 1.04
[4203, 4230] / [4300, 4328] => 0.93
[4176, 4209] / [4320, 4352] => 1.12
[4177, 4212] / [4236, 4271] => 1.08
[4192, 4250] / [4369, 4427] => 1.14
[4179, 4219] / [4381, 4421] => 1.14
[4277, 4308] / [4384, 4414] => 1.24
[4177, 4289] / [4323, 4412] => 1.11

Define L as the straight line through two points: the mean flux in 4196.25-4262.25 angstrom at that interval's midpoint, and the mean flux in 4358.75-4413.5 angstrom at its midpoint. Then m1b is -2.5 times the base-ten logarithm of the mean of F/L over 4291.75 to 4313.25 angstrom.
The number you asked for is 0.30 mag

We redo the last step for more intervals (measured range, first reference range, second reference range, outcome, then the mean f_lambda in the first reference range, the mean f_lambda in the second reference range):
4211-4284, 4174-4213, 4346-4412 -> 0.01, 21.3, 24.8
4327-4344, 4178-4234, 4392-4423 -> 0.06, 21.4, 25.8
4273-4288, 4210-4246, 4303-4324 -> -0.04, 21.9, 20.5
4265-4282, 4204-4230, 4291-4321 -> -0.08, 22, 19.4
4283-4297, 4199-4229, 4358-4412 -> 0.11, 21.9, 24.8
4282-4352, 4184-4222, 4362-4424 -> 0.11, 21.9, 25.1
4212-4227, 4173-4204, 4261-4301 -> -0.05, 20.8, 21.3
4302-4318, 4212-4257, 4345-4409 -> 0.24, 22.1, 24.8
